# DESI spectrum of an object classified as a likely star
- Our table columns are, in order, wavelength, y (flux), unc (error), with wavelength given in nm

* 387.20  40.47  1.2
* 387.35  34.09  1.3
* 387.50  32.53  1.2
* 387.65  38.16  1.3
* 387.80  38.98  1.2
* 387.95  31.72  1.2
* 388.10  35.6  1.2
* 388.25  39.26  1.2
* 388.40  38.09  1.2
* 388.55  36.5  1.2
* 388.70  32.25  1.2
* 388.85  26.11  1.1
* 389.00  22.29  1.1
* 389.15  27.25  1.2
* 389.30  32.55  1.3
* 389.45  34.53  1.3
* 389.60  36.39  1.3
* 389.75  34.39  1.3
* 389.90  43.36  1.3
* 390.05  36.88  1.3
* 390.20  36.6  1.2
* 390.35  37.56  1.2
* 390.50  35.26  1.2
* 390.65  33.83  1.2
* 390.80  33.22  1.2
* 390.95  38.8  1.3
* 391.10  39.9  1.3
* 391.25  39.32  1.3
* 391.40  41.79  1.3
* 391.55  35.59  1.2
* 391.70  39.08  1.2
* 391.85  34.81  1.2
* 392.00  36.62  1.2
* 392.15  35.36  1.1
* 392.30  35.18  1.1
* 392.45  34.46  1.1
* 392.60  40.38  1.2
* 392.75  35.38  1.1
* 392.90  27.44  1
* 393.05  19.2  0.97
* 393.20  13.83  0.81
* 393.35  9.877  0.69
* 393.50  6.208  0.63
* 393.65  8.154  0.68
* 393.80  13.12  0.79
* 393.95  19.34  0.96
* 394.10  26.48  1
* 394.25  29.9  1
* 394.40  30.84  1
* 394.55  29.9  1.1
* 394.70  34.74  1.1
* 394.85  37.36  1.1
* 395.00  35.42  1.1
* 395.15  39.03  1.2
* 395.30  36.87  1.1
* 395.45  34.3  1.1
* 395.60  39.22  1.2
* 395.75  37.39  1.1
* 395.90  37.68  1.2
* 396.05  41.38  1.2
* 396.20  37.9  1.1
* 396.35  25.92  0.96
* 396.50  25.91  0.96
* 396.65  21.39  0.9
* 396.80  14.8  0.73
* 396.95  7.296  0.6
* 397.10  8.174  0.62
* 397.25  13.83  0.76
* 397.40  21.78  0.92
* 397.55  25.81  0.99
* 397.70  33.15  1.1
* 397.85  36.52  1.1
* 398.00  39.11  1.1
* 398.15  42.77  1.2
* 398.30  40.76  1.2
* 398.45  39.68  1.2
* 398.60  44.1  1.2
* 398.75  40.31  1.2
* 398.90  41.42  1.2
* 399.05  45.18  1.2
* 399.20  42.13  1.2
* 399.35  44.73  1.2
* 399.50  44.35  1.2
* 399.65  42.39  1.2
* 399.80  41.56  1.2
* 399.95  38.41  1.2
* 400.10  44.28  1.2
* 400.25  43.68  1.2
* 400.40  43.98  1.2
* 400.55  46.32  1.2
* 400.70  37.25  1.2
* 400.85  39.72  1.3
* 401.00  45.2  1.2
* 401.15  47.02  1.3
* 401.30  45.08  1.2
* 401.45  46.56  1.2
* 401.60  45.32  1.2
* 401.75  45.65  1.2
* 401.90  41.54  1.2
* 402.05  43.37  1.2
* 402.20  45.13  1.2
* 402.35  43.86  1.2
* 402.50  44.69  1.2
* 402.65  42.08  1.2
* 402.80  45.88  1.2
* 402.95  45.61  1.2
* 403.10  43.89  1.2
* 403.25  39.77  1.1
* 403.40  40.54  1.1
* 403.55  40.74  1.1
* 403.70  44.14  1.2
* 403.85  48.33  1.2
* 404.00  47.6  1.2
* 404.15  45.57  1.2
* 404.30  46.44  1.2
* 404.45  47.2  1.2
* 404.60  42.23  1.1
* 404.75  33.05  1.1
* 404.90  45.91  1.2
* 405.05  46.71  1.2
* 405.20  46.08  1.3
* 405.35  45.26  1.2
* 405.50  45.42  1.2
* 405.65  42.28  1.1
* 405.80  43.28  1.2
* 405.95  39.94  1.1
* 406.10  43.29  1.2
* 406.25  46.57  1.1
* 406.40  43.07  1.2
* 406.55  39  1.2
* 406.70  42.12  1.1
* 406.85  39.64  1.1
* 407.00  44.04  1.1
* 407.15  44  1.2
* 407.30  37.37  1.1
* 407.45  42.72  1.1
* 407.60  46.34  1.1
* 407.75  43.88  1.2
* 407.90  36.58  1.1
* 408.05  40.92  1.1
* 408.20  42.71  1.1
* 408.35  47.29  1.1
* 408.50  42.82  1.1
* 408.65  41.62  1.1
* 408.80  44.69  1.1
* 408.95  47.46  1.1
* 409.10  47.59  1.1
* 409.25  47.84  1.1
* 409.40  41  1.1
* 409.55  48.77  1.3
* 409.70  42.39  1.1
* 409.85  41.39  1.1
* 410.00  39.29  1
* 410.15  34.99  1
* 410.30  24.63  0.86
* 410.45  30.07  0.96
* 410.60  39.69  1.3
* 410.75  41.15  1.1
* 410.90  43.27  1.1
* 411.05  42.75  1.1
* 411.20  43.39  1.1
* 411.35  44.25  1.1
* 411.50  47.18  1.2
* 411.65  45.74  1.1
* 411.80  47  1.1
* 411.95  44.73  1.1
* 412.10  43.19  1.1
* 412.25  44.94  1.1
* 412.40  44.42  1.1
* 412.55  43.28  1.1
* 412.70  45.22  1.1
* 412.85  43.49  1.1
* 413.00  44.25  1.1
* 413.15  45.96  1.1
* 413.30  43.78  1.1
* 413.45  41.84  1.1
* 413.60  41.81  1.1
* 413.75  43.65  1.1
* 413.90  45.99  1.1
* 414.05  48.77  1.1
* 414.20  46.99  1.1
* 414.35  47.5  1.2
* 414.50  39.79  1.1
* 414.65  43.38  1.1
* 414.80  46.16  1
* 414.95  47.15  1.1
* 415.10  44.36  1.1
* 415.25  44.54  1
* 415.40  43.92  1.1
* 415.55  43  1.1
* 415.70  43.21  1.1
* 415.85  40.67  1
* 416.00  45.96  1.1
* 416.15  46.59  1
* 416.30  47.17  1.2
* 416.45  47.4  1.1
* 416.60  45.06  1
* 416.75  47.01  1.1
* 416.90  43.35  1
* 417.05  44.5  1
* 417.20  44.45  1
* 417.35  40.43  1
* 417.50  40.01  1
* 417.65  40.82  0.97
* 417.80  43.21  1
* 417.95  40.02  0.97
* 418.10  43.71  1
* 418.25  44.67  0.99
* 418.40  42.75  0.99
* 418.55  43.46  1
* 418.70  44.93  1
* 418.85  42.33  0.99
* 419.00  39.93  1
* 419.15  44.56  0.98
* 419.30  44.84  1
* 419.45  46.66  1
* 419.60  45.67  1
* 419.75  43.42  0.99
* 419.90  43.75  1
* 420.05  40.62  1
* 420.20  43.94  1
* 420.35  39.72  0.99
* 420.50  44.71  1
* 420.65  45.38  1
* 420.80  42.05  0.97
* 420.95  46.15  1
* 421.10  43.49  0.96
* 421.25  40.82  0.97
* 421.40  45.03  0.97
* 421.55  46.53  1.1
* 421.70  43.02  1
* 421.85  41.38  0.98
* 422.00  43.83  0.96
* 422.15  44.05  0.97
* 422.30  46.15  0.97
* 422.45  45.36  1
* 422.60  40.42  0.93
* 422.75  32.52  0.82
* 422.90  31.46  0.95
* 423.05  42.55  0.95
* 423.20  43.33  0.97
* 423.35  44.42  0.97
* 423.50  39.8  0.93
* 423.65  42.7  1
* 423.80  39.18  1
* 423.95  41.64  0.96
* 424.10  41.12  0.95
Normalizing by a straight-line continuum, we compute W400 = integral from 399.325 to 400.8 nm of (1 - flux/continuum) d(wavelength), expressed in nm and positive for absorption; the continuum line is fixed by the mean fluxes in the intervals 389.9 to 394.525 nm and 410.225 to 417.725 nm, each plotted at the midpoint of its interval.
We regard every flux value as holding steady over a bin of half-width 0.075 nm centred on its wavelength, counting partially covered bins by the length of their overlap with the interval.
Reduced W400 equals -0.31 nm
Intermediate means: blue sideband 30.4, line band 42.6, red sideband 43.6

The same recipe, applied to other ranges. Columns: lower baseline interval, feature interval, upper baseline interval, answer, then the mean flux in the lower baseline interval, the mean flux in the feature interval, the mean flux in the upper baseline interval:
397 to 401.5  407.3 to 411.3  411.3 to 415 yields 0.130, 38.6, 41.7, 44.8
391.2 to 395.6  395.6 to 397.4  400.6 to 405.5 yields 0.467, 29.8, 25.2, 44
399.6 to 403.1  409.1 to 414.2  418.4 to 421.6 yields 0.095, 43.7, 42.9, 43.7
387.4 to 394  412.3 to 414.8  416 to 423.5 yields -0.225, 31.8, 44.4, 43.2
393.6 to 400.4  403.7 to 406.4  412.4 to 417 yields -0.425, 33.1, 44.4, 44.7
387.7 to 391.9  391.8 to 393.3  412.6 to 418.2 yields 0.227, 35.4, 30.9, 44.2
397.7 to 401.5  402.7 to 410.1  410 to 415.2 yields -0.132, 42.3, 43.4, 43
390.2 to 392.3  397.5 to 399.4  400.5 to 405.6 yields 0.071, 36.9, 39.8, 44.1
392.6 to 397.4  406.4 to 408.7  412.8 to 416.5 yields -0.255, 25.9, 42.1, 44.7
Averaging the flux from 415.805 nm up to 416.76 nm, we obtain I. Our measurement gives 45.8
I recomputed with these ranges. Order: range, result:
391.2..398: 28.7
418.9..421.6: 43.7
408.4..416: 43.3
